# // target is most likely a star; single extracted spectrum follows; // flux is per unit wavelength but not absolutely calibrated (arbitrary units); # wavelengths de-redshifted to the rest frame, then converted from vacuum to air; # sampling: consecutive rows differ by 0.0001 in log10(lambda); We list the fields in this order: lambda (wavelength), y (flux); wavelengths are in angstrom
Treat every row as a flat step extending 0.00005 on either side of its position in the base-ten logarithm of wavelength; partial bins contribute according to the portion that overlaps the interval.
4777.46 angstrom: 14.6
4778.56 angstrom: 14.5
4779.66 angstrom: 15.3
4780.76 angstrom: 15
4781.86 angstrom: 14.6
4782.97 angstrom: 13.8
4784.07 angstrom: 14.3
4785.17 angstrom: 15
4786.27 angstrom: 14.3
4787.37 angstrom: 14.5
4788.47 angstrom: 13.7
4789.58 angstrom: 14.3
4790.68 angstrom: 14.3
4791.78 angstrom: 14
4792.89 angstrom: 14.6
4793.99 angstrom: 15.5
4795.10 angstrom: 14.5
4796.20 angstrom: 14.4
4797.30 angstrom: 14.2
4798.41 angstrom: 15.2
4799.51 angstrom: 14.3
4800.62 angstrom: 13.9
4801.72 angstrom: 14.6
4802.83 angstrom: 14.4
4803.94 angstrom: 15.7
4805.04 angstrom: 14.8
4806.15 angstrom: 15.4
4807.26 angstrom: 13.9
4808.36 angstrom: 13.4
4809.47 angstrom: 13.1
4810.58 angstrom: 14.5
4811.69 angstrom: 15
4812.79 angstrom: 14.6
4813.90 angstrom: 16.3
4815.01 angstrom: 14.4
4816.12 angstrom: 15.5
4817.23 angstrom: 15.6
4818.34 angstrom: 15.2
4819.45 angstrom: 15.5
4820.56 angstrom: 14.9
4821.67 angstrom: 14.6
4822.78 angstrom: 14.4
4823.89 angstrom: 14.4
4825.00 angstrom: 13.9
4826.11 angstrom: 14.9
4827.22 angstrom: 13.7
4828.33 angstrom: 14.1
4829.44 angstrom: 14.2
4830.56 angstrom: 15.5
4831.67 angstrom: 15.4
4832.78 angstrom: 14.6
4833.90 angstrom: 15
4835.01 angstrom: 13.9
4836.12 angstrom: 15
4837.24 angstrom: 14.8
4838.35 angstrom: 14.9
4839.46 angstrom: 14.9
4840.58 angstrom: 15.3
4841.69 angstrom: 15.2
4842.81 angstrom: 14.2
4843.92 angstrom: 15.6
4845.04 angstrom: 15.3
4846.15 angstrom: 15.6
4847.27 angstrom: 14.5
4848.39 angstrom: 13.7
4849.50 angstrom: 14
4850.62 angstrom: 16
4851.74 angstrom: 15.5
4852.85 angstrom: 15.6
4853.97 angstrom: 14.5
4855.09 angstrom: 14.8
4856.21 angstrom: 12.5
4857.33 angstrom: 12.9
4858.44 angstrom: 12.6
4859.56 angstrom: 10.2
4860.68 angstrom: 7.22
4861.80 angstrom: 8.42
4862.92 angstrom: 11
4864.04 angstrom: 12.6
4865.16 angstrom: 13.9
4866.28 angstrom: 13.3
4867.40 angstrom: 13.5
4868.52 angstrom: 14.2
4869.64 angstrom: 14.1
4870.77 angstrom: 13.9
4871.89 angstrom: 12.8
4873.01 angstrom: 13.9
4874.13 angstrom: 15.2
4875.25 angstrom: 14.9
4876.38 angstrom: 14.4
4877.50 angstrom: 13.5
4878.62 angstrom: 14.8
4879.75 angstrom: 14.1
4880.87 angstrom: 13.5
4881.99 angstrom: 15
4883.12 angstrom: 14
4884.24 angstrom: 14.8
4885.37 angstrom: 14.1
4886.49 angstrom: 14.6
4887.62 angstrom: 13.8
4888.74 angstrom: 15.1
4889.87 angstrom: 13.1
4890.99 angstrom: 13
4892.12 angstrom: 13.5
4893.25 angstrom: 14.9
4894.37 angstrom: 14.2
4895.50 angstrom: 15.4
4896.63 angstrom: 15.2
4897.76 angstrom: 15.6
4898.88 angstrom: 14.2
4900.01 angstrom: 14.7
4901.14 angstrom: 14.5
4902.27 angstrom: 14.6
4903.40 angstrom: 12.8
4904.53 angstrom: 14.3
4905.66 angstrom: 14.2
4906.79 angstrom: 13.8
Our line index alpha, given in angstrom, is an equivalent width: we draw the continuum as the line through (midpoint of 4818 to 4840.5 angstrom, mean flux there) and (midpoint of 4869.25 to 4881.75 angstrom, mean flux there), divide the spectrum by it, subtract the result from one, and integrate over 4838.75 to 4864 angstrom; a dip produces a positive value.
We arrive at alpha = 1.5 angstrom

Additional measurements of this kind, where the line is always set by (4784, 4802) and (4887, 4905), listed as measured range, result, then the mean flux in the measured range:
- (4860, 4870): 1.7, 12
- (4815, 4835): -0.5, 14.8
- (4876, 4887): 0.0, 14.3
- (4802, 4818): -0.4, 14.8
